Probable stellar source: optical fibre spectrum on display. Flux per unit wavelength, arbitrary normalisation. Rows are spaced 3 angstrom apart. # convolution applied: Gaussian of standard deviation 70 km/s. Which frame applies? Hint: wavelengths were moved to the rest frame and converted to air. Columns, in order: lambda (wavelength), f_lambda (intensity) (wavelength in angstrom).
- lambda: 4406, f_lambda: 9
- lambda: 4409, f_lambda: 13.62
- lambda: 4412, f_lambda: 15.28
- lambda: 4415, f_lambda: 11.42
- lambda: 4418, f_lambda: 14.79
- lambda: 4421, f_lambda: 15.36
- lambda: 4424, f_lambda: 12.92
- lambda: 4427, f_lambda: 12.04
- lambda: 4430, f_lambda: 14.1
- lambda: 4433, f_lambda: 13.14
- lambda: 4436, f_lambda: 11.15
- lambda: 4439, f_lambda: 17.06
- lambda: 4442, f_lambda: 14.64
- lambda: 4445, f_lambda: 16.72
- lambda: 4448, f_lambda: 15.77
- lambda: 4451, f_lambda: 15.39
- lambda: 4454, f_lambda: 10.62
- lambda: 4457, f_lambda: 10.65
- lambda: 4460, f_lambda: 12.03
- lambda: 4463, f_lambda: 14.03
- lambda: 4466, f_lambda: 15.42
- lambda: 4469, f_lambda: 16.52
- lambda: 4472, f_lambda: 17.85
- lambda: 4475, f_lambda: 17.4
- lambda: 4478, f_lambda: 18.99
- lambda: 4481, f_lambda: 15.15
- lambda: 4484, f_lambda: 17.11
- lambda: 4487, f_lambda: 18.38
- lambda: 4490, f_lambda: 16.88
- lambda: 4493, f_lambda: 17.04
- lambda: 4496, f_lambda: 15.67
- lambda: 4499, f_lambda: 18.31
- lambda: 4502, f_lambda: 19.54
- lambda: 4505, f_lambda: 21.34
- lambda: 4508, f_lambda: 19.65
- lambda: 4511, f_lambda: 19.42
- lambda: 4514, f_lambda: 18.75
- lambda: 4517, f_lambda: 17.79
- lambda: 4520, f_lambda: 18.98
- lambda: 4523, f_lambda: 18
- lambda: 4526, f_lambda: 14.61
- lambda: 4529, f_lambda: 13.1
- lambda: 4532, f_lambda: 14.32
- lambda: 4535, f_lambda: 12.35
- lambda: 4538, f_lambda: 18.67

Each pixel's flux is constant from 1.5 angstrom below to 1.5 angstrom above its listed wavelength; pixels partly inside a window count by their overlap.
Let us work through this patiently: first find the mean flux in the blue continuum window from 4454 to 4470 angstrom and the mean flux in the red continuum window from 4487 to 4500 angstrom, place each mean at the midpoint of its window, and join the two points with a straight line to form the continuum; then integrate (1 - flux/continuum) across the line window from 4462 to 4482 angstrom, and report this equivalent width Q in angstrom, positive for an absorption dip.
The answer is -2.8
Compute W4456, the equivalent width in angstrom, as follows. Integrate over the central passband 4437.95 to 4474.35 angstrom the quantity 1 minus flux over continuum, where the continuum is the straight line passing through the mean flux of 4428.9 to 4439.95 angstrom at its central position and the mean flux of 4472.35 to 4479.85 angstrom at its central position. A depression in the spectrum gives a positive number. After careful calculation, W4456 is 2.5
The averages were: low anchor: 13.7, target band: 14.8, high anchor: 18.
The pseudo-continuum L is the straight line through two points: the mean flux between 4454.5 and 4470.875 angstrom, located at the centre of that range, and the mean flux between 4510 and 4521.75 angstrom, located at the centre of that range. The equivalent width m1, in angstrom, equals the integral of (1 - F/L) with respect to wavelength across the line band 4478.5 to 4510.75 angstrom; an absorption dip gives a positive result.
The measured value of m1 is -2.5 angstrom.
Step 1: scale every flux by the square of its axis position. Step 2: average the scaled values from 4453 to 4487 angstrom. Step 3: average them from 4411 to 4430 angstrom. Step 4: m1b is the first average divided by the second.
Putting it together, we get 1.1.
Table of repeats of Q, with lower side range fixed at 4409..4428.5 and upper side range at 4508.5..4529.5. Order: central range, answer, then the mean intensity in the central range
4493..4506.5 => -1.4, 18.5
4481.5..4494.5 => -0.7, 17.2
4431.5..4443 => 0.3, 14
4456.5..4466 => 1.5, 12.9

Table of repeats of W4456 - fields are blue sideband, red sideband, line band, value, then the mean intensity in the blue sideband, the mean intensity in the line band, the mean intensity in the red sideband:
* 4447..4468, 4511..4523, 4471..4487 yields -2.2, 13.4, 17.4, 18.6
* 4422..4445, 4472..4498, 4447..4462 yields 2.3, 13.8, 12.8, 17.1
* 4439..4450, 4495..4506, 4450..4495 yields 4.6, 15.9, 15.6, 18.7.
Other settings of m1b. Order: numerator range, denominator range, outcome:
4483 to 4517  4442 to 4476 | 1.27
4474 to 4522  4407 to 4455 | 1.34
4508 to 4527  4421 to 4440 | 1.40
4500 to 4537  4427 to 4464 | 1.31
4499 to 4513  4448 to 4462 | 1.60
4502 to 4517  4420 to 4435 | 1.52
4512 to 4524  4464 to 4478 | 1.11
